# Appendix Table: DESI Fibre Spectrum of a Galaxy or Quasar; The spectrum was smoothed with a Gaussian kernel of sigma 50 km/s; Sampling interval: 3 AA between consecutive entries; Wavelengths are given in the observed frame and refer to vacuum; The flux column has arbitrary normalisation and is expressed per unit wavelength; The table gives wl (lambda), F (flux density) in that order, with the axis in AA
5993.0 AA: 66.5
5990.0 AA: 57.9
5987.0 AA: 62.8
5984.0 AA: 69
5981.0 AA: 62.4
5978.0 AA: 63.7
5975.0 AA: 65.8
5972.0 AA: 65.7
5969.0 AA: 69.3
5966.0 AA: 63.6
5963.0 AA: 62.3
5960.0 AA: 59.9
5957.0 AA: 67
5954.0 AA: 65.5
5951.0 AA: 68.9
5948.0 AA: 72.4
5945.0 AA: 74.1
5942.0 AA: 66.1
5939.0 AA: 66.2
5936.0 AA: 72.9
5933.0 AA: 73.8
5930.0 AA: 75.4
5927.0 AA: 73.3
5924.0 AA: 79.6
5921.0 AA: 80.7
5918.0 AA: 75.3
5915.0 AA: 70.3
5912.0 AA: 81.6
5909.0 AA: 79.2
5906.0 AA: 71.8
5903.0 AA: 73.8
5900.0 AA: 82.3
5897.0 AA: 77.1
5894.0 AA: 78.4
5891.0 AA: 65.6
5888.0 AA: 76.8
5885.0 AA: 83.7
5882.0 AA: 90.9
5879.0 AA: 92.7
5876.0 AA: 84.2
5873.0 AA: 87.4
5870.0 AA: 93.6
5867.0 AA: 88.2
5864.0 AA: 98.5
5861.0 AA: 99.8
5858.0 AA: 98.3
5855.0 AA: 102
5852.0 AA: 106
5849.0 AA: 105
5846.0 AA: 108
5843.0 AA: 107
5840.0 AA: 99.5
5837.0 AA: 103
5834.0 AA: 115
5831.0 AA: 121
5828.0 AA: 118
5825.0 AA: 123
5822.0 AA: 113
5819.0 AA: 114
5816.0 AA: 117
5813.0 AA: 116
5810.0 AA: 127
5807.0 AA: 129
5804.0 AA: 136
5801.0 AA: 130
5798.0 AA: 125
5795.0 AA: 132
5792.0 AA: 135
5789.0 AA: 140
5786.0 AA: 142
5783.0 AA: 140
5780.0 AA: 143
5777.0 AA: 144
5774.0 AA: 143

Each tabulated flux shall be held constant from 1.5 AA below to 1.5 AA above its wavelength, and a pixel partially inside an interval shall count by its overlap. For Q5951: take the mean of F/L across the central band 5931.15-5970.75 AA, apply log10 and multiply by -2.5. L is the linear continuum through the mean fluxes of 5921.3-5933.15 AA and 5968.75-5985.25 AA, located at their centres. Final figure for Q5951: 0.05 mag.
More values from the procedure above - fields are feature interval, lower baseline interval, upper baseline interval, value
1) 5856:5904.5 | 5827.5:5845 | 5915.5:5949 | 0.09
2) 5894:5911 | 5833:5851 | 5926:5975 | 0.11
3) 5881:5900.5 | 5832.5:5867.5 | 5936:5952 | 0.13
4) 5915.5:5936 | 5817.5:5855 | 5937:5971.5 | 0.02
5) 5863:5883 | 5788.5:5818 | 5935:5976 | 0.11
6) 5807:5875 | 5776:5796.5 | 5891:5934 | 0.04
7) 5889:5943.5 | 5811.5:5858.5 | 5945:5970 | 0.09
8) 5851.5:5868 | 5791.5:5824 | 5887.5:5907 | -0.03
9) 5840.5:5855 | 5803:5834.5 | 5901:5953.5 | 0.03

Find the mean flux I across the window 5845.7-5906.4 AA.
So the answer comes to 88.7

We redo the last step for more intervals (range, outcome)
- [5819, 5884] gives 103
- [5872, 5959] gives 75.9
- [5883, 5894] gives 76.5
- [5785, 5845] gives 122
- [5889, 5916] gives 75.7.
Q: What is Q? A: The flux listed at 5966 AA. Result 63.6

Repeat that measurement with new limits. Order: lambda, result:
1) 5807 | 129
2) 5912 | 81.6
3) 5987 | 62.8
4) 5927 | 73.3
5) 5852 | 106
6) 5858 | 98.3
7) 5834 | 115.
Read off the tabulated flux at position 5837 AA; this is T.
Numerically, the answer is 103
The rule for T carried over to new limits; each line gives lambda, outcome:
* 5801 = 130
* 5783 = 140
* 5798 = 125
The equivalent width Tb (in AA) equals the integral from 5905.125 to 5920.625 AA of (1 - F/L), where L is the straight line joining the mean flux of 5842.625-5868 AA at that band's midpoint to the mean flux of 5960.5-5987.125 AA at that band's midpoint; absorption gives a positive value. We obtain 1.39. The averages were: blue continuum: 101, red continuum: 64.9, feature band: 76.2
